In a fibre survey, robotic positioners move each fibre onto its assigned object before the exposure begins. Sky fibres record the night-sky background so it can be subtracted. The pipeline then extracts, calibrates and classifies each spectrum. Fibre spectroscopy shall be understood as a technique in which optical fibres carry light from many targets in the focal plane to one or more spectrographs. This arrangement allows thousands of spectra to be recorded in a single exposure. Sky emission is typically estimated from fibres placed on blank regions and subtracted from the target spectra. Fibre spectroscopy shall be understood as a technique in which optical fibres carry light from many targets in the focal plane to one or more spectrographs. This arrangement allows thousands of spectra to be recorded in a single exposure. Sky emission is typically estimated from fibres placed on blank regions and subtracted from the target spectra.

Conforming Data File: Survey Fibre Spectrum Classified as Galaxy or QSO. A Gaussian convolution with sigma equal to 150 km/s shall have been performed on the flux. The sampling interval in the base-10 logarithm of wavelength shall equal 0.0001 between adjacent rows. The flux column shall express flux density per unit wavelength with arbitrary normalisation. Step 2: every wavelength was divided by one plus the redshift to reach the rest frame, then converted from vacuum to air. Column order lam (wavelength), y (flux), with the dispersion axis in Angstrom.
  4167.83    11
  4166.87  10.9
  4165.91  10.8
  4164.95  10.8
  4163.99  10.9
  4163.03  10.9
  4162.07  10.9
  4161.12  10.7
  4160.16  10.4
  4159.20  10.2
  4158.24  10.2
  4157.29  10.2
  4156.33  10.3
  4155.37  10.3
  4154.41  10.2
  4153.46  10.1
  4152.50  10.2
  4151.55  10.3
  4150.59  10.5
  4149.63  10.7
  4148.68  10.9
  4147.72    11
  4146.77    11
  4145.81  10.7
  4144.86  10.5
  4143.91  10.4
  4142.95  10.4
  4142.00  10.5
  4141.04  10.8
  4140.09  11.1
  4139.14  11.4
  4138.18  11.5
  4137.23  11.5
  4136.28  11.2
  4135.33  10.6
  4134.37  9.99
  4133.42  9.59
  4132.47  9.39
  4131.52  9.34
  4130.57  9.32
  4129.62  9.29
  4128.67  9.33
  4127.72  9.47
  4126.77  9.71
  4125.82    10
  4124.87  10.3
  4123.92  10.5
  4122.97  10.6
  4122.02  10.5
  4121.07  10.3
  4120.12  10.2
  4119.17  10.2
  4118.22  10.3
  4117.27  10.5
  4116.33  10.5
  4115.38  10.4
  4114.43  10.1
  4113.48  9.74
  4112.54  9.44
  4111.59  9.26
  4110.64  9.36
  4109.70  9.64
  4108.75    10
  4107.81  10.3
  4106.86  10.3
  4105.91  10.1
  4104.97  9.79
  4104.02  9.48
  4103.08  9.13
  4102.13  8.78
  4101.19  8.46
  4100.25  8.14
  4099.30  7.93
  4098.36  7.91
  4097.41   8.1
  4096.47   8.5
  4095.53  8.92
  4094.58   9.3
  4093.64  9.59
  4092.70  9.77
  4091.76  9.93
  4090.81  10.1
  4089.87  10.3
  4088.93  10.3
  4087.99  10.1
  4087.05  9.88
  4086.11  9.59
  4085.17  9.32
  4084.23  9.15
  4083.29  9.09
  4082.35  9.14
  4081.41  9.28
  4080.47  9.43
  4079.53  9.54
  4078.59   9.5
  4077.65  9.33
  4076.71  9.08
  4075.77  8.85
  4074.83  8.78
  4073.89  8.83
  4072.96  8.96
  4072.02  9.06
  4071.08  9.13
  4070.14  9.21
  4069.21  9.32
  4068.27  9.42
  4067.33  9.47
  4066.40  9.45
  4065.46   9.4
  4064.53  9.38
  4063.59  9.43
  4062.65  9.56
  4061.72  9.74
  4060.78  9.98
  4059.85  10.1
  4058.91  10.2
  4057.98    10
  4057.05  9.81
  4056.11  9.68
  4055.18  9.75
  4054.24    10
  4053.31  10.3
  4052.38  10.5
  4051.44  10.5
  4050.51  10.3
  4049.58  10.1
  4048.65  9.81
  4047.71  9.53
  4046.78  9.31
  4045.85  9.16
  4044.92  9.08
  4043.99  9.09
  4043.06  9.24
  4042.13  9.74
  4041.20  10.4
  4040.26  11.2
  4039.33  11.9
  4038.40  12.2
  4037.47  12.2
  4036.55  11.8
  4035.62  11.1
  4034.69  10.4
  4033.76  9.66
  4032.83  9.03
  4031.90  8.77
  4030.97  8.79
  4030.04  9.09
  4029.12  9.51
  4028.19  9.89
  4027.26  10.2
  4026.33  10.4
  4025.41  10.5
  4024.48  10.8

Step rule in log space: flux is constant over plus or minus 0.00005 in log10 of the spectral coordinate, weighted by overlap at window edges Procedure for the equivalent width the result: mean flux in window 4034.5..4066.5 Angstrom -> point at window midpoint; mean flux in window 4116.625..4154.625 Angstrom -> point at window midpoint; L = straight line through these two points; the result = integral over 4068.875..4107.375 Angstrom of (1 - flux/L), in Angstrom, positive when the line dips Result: 3.7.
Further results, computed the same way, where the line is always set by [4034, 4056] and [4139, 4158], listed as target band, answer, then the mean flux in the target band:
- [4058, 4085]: 2.6 Angstrom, 9.36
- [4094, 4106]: 1.9 Angstrom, 8.78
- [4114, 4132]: 0.8 Angstrom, 10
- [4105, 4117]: 0.6 Angstrom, 9.94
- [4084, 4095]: 0.7 Angstrom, 9.8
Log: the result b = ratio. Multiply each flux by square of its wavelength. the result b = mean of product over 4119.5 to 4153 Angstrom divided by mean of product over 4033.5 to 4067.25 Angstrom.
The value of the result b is 1.07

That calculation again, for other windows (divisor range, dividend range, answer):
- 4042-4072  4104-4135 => 1.06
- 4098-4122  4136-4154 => 1.14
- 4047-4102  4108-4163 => 1.12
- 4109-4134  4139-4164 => 1.08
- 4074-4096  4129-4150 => 1.14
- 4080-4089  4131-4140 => 1.14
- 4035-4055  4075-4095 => 0.94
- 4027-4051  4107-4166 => 1.08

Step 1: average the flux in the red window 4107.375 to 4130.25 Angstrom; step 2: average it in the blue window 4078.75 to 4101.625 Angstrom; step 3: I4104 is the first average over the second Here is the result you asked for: 1.1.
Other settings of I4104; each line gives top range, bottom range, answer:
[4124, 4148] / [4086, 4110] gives 1.10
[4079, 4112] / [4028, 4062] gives 0.93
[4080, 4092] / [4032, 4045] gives 0.92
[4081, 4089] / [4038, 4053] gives 0.94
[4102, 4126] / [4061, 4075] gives 1.08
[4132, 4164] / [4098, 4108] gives 1.16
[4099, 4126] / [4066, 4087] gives 1.06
